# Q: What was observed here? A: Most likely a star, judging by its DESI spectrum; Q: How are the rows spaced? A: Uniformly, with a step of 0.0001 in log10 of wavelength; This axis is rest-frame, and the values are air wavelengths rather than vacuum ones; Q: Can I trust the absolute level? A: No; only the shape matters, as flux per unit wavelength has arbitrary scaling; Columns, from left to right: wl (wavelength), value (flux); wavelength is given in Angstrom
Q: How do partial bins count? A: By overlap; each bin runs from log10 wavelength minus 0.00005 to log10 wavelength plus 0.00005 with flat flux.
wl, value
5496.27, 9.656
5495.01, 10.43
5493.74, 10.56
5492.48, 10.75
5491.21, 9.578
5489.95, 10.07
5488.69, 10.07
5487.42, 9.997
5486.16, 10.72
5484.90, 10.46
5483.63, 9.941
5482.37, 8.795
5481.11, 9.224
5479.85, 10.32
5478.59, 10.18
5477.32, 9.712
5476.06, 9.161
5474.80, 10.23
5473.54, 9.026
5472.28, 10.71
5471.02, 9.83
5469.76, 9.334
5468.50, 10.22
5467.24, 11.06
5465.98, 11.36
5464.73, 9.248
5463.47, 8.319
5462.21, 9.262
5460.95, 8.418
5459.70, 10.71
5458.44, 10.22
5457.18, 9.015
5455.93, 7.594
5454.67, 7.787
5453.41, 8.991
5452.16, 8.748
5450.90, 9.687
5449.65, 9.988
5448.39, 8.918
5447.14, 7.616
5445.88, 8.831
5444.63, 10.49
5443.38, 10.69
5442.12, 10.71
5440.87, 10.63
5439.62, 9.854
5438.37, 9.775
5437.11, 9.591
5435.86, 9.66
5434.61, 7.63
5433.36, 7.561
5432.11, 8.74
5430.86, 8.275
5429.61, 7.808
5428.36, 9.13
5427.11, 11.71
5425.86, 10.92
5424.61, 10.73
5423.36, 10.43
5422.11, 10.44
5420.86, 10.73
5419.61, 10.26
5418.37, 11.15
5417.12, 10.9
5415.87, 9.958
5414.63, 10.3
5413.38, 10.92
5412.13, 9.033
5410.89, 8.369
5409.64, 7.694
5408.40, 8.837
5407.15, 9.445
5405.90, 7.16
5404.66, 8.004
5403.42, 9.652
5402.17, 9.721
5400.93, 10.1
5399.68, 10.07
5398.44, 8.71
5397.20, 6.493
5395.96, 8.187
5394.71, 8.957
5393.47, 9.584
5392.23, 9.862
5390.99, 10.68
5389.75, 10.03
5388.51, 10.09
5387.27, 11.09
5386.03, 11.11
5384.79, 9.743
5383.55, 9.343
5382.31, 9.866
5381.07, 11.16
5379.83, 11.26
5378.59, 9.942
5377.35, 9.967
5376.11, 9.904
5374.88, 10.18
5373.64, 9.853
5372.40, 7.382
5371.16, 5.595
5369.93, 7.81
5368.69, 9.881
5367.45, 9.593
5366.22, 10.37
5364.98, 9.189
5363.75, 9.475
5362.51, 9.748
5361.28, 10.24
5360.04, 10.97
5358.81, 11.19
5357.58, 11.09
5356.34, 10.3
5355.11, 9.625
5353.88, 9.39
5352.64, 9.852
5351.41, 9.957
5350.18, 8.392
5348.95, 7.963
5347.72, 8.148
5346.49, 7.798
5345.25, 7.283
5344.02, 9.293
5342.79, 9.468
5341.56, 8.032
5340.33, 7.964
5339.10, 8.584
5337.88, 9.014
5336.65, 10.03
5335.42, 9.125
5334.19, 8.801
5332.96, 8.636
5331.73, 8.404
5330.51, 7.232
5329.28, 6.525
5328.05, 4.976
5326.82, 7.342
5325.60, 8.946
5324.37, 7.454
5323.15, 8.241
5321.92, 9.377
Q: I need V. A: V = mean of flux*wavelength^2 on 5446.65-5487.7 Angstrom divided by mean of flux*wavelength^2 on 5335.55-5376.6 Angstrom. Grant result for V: 1.08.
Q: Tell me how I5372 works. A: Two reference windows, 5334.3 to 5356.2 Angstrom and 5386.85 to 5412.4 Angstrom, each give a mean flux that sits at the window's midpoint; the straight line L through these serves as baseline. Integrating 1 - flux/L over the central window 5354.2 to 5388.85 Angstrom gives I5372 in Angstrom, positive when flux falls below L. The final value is -3.4 Angstrom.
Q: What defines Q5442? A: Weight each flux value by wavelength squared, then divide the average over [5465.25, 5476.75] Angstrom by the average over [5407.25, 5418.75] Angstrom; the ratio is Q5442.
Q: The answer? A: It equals 1.07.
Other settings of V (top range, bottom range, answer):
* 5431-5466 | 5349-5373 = 1.01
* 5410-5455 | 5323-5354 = 1.20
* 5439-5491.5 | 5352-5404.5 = 1.03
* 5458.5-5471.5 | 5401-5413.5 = 1.13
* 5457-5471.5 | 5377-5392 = 0.97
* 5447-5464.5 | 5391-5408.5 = 1.02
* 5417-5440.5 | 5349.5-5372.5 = 1.05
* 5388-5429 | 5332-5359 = 1.09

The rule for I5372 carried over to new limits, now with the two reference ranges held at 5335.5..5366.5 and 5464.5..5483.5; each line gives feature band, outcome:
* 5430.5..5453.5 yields 1.08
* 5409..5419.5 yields -0.20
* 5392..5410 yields 1.38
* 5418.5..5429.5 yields -0.88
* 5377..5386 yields -0.74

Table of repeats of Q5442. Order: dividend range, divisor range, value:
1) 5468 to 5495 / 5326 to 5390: 1.13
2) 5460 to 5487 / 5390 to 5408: 1.11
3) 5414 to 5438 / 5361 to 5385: 1.05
